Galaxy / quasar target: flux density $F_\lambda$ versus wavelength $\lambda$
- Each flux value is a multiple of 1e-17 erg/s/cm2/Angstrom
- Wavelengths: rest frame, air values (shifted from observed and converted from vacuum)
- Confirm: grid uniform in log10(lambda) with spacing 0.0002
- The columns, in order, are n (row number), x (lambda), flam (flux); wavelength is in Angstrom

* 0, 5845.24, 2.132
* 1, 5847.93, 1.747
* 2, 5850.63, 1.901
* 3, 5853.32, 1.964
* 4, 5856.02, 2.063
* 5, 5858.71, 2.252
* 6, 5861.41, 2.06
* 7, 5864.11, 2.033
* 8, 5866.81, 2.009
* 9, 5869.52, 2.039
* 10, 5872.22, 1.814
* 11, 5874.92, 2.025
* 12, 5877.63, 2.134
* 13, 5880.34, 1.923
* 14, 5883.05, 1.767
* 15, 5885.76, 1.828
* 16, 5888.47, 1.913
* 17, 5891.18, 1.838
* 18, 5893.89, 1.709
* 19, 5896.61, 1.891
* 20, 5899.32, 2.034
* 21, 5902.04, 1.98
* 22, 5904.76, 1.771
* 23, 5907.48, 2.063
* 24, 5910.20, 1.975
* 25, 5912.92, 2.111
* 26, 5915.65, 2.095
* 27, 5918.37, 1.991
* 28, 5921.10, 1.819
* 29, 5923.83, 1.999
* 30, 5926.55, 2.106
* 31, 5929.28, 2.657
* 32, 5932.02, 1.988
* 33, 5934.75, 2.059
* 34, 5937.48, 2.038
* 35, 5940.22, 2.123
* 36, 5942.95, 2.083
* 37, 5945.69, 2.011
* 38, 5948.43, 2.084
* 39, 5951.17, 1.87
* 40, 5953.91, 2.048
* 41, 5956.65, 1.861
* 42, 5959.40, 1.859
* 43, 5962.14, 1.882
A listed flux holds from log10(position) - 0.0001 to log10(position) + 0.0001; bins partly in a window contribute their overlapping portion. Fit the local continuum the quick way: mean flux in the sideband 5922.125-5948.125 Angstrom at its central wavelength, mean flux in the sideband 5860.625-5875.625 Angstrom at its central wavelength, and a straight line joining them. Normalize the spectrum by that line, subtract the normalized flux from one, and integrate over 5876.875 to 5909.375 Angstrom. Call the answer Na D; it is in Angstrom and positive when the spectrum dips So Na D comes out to 2.2 Angstrom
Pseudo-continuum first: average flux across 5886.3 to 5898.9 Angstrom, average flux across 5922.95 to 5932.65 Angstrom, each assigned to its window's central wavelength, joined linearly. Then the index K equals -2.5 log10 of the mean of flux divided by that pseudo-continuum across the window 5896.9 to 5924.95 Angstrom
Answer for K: 0.03 mag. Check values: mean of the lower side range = 1.85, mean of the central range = 1.98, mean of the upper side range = 2.21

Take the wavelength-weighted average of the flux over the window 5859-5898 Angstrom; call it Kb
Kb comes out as 1.94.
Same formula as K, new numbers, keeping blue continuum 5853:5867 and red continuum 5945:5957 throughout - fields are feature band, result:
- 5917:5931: -0.053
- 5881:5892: 0.115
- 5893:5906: 0.084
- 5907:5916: -0.018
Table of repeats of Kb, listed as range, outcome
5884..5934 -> 1.99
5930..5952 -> 2.05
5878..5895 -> 1.85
